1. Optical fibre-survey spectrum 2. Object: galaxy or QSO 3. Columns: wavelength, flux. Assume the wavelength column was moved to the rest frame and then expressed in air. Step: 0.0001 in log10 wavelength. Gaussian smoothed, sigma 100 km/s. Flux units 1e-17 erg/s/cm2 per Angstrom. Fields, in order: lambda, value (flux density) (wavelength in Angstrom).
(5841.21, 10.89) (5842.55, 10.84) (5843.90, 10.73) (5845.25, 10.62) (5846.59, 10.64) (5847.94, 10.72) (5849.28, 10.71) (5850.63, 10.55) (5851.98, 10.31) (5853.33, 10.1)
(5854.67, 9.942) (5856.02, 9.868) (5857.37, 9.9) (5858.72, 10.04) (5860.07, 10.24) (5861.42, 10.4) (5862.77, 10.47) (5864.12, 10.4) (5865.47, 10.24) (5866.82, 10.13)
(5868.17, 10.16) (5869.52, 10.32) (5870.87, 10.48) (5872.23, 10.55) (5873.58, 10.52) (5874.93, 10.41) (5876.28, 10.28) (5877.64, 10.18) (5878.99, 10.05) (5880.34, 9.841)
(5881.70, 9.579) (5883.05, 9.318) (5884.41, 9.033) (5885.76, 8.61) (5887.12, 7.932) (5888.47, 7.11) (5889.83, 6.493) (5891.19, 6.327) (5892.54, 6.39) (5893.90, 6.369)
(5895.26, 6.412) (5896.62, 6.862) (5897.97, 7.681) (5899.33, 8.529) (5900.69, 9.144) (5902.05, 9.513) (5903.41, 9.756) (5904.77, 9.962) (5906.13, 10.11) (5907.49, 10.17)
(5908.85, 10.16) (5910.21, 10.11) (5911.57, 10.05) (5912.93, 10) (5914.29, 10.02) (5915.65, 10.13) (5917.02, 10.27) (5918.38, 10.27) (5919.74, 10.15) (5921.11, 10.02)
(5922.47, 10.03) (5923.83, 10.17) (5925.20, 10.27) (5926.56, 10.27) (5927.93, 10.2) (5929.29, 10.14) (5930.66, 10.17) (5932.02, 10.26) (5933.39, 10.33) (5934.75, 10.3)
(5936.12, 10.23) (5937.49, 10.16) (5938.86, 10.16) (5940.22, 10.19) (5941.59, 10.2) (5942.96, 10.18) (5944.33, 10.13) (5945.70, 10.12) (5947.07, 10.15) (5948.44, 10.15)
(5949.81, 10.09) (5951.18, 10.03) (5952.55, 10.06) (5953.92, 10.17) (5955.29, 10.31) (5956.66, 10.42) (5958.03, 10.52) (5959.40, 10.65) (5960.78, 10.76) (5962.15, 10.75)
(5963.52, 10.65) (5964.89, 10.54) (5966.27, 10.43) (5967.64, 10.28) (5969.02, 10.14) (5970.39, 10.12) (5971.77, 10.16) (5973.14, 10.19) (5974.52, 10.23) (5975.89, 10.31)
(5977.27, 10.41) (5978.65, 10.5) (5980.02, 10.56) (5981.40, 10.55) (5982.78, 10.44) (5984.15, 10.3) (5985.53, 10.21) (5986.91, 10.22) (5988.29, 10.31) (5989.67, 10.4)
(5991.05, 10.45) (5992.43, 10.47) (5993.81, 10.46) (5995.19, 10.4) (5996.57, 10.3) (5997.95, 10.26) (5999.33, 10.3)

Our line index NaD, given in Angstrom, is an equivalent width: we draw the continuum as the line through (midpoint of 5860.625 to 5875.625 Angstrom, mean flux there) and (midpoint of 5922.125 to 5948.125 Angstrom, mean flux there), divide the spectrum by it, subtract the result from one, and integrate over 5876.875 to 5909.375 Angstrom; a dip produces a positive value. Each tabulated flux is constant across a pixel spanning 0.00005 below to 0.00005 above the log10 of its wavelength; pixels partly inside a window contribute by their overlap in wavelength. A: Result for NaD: 5.5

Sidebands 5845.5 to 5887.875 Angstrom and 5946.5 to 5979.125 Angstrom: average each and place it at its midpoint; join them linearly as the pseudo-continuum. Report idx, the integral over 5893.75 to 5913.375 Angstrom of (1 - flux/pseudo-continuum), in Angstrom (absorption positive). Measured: 2.2 Angstrom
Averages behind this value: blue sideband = 10.1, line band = 9.05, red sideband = 10.3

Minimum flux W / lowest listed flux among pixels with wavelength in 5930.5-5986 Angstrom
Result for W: 10.03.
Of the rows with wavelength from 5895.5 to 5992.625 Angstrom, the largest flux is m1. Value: 10.76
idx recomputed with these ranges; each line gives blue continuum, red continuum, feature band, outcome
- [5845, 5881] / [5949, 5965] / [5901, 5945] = 1.1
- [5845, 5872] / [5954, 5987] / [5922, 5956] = 0.6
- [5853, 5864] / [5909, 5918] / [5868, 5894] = 2.8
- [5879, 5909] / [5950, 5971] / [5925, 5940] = -1.0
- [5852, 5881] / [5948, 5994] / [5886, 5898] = 4.0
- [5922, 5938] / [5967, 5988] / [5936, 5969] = -0.1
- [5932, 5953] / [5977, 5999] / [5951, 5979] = -0.2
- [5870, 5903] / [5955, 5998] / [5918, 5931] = -1.1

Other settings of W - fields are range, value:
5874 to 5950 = 6.327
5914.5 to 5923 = 10.02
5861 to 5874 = 10.13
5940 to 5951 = 10.09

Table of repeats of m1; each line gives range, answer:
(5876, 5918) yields 10.28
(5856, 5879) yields 10.55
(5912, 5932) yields 10.27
